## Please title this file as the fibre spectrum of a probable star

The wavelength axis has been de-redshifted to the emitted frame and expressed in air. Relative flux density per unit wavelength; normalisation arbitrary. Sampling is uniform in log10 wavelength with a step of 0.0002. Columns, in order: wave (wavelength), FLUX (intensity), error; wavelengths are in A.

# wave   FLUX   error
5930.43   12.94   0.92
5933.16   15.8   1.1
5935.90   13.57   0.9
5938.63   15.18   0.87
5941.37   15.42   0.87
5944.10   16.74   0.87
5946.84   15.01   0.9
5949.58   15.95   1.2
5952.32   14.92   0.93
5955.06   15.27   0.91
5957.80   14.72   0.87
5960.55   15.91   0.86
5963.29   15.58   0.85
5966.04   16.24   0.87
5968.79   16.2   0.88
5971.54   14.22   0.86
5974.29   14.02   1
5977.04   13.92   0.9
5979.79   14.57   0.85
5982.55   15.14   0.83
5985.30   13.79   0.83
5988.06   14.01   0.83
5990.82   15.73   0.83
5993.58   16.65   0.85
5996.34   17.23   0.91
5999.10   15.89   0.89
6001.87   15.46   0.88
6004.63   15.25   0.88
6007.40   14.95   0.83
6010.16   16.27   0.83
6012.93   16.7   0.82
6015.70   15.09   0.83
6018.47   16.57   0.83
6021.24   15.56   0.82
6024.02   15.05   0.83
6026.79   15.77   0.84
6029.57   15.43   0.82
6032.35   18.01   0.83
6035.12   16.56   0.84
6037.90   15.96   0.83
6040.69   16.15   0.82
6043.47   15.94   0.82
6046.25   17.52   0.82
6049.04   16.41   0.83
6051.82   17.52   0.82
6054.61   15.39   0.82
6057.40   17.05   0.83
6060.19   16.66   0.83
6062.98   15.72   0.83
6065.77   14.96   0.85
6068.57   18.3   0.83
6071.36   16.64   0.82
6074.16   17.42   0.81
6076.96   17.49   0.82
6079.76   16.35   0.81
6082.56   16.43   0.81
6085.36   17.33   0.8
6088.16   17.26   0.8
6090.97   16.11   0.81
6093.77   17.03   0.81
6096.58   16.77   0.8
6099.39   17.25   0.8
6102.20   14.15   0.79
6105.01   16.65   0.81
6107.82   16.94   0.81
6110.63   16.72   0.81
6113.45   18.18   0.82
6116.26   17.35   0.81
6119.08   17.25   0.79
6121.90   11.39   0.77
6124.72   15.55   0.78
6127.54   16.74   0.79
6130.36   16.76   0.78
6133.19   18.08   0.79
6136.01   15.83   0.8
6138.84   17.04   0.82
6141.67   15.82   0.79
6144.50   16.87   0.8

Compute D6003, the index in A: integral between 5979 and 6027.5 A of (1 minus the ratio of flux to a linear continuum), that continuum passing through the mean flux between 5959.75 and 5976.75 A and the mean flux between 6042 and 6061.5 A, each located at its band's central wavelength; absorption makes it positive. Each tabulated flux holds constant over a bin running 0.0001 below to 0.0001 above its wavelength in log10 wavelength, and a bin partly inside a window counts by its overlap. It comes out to 0.9 A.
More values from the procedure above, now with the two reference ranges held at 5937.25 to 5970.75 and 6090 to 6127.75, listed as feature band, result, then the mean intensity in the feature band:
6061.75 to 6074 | -0.32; 16.5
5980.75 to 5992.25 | 0.77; 14.7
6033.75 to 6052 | -0.62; 16.5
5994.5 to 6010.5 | -0.04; 15.8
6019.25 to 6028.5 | 0.21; 15.5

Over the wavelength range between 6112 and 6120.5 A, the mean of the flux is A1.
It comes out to 17.6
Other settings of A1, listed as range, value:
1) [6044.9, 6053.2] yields 17.2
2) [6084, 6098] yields 16.9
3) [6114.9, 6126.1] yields 15.4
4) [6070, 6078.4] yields 17.2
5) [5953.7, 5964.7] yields 15.4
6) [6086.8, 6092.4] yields 16.7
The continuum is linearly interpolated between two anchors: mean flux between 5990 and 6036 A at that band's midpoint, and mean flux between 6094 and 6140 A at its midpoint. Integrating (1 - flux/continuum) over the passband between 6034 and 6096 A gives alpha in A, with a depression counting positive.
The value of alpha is -1.6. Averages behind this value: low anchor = 16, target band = 16.6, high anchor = 16.4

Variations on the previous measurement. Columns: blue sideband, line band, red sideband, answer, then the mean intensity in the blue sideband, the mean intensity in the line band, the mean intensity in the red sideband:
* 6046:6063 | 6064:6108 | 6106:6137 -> -0.4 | 16.6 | 16.7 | 16.4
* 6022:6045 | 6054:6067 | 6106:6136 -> 0.2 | 16.1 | 16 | 16.5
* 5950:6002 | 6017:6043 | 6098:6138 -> -0.7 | 15.2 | 16.1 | 16.4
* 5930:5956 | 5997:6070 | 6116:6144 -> -2.5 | 15.2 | 16.2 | 16.2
